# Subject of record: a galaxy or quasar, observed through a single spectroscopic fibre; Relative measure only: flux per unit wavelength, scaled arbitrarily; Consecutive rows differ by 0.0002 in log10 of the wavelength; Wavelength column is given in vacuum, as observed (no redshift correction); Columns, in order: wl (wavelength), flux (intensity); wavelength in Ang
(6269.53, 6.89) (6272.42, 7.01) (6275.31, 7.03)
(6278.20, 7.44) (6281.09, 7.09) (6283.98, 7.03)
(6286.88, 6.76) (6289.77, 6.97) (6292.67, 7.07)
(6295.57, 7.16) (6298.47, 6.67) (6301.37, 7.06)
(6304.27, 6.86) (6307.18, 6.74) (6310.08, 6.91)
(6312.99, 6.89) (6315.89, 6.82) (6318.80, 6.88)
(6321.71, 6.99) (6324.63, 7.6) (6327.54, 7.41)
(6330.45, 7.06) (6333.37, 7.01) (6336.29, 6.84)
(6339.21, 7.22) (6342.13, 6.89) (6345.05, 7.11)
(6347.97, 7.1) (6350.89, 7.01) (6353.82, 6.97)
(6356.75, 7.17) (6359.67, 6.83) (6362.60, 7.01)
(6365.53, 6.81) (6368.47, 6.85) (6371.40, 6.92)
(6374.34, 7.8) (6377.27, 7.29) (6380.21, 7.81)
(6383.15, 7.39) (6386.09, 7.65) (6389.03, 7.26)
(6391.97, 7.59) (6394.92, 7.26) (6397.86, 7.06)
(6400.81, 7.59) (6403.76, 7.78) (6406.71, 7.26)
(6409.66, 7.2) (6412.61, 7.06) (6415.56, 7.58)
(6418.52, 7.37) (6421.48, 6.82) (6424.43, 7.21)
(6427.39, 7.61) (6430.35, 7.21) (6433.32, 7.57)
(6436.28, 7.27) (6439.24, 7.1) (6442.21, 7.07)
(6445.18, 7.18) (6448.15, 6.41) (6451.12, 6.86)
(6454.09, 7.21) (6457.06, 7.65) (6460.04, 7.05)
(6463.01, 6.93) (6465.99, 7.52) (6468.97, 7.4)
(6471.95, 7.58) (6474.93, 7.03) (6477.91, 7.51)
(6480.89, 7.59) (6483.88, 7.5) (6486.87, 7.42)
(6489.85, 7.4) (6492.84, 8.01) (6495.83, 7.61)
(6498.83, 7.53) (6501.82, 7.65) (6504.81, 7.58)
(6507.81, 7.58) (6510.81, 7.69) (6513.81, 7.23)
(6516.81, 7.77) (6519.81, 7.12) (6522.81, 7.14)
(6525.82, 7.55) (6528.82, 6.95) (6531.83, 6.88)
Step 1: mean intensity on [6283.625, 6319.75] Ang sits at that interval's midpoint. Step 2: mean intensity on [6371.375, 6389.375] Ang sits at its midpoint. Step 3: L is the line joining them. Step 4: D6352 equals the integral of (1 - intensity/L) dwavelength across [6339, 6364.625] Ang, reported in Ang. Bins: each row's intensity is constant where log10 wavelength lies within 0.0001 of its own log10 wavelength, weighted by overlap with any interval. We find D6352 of 0.9 Ang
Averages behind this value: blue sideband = 6.91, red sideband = 7.5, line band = 7.02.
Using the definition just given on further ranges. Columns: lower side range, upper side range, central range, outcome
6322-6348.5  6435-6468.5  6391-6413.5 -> -0.7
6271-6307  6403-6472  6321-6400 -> -0.8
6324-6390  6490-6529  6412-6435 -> 0.0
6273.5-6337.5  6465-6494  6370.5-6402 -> -0.8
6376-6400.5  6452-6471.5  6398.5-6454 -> 1.0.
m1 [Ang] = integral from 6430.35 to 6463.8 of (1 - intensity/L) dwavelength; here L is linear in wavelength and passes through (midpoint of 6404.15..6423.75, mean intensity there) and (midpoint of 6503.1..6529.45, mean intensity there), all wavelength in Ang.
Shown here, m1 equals 0.8 Ang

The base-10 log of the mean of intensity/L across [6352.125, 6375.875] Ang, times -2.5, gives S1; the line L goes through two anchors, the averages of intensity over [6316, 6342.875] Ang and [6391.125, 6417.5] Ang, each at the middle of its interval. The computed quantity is 0.03 mag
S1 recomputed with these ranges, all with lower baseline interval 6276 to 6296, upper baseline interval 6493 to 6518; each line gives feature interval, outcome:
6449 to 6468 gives 0.045 mag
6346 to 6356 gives 0.028 mag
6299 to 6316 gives 0.038 mag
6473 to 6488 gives 0.018 mag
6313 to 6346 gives 0.016 mag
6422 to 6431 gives 0.015 mag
